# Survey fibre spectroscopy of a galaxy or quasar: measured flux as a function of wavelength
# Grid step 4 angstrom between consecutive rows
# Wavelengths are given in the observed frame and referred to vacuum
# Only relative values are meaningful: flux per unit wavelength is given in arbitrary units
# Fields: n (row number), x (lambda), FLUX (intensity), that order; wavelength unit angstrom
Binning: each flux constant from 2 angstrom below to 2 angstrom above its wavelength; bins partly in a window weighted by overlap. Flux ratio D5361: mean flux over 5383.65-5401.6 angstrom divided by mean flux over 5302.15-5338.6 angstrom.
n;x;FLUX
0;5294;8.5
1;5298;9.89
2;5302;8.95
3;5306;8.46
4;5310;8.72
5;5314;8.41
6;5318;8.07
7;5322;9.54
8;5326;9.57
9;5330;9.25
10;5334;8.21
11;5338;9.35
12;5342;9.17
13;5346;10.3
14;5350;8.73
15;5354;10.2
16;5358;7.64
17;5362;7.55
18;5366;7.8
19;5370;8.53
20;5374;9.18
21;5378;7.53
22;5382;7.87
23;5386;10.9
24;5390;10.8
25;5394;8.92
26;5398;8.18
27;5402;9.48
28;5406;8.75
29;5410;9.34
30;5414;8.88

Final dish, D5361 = 1.09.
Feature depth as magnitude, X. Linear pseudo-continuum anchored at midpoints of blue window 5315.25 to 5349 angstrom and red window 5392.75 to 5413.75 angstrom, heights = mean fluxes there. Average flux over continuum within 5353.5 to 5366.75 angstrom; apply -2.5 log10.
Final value 0.118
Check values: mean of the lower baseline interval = 9.15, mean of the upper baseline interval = 8.93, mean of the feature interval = 8.13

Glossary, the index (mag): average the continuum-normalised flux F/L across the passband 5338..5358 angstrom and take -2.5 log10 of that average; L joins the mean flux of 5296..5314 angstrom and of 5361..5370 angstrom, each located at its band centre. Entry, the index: -0.15 mag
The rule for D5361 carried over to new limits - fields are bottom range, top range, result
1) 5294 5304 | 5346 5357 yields 1.02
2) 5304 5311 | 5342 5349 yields 1.14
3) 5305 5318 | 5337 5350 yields 1.12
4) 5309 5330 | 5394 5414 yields 1.00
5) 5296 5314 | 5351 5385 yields 0.94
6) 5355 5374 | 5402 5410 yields 1.12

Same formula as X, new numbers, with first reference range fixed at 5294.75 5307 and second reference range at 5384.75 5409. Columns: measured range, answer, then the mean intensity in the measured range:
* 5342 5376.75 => 0.069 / 8.74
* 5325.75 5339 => 0.023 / 9.01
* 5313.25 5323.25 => 0.063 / 8.64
